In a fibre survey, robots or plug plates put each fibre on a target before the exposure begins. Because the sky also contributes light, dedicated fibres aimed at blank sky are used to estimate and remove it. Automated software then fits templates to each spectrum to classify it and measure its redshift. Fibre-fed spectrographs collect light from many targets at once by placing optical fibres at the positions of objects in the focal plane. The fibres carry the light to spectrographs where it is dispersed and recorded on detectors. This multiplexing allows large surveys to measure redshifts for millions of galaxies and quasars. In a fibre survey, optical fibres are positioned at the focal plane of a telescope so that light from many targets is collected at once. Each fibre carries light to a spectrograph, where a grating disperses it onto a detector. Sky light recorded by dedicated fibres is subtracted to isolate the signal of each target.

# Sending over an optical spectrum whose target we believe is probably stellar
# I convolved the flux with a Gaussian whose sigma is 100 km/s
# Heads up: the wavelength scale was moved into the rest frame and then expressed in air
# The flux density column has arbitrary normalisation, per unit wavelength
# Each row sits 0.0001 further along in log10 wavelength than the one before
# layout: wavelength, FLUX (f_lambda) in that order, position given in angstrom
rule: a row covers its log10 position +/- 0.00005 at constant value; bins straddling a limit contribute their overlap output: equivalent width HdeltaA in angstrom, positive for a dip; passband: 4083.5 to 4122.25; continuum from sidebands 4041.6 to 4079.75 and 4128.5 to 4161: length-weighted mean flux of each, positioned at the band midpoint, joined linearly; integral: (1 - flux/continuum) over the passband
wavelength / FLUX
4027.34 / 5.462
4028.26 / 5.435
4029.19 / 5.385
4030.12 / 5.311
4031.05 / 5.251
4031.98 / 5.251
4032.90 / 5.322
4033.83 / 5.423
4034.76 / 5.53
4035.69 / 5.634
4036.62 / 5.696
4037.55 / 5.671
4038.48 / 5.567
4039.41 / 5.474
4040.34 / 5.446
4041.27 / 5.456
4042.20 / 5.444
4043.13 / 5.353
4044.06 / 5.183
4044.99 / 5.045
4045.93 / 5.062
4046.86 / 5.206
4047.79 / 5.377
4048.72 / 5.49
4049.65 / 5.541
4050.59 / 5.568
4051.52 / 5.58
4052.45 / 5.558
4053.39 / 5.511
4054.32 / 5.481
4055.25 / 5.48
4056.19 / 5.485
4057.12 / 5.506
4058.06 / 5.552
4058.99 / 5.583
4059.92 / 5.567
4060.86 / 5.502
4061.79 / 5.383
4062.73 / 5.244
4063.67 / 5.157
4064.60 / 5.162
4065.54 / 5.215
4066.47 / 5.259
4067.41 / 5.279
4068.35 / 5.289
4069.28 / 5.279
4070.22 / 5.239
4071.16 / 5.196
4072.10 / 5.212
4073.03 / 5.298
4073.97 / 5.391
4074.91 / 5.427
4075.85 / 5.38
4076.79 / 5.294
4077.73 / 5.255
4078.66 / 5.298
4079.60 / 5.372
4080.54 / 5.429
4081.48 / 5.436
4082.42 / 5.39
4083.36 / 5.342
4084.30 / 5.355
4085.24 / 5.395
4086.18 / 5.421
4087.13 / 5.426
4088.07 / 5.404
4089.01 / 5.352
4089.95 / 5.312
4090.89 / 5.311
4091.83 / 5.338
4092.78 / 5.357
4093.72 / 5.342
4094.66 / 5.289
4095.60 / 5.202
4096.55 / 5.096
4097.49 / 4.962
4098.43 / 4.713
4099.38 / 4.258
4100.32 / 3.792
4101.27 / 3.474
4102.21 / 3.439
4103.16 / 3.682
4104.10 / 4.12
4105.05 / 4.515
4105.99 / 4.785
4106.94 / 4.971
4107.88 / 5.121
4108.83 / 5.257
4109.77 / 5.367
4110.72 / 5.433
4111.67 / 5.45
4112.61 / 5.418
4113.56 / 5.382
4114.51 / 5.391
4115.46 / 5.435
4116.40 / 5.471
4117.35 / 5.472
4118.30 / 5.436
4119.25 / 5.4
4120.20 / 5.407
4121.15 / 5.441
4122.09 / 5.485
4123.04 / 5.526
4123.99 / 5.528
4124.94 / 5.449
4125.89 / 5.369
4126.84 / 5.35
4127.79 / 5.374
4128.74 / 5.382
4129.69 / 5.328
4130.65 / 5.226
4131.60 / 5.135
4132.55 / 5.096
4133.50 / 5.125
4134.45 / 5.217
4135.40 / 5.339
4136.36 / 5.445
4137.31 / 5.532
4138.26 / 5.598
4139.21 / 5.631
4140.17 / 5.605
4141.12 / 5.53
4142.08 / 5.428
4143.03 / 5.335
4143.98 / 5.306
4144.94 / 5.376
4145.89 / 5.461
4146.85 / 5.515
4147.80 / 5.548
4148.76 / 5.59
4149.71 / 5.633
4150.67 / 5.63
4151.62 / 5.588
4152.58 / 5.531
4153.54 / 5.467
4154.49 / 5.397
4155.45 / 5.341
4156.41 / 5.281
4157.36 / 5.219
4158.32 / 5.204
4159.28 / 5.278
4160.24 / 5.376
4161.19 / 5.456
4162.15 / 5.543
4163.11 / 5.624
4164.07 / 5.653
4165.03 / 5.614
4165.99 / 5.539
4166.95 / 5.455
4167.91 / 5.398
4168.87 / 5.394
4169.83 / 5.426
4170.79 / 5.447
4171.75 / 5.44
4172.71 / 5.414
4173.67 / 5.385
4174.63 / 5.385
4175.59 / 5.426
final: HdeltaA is 2.28 angstrom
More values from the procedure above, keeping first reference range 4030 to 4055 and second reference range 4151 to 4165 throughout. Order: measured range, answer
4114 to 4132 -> 0.1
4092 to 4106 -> 2.3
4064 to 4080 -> 0.4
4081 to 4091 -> 0.1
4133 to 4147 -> 0.0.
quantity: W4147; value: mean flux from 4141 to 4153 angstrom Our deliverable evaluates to 5.5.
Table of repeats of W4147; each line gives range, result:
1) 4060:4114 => 5.12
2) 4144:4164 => 5.45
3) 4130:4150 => 5.41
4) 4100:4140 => 5.15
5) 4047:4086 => 5.38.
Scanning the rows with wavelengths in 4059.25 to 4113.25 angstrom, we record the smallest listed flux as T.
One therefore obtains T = 3.439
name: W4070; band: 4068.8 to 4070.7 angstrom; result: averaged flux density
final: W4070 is 5.26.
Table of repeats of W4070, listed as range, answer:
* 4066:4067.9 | 5.27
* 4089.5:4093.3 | 5.33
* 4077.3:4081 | 5.35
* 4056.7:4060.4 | 5.55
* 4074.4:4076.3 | 5.39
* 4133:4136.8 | 5.28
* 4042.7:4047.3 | 5.16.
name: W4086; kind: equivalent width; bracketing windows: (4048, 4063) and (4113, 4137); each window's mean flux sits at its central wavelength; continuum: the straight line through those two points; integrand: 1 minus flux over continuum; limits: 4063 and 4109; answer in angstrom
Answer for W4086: 3.2 angstrom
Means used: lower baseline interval 5.5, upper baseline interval 5.37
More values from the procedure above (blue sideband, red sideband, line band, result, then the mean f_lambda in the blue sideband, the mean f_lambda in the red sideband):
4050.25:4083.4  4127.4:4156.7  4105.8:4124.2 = 0.13 angstrom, 5.38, 5.42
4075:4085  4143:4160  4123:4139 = 0.16 angstrom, 5.36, 5.43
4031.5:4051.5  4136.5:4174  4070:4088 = 0.29 angstrom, 5.42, 5.47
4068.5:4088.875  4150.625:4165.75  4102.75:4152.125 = 0.77 angstrom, 5.34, 5.45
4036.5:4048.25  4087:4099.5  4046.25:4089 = -0.81 angstrom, 5.37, 5.19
